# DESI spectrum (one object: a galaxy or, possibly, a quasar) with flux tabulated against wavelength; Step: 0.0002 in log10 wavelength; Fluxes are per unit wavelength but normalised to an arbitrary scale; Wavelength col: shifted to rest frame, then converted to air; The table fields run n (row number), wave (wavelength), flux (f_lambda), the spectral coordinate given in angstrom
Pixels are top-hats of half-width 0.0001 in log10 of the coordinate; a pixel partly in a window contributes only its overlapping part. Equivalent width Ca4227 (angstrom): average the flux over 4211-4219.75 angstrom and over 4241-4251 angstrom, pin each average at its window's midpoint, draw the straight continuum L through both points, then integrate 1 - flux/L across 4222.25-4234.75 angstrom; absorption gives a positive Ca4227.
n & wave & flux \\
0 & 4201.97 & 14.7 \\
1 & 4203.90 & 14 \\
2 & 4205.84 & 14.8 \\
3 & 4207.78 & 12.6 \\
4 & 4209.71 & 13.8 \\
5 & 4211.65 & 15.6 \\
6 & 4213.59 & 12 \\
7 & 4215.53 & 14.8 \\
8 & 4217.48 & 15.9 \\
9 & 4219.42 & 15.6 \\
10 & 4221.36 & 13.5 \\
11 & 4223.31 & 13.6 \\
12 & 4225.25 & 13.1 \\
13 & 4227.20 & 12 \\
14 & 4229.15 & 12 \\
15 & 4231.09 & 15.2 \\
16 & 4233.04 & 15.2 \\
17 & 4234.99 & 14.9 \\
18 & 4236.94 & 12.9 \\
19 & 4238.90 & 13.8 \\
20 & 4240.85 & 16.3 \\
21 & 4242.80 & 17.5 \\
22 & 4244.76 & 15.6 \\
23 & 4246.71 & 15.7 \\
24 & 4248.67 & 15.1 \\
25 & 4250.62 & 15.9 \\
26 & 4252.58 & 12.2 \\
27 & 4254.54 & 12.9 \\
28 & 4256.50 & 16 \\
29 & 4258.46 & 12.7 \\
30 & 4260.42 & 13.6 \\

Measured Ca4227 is 1.36 angstrom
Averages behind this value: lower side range 14.7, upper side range 16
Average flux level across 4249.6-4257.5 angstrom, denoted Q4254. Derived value 14.3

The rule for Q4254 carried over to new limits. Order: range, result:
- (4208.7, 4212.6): 14.7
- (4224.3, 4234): 13.5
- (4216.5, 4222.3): 15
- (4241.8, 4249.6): 16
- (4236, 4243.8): 15.1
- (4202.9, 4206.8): 14.4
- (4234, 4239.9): 13.9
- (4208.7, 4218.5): 14.4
